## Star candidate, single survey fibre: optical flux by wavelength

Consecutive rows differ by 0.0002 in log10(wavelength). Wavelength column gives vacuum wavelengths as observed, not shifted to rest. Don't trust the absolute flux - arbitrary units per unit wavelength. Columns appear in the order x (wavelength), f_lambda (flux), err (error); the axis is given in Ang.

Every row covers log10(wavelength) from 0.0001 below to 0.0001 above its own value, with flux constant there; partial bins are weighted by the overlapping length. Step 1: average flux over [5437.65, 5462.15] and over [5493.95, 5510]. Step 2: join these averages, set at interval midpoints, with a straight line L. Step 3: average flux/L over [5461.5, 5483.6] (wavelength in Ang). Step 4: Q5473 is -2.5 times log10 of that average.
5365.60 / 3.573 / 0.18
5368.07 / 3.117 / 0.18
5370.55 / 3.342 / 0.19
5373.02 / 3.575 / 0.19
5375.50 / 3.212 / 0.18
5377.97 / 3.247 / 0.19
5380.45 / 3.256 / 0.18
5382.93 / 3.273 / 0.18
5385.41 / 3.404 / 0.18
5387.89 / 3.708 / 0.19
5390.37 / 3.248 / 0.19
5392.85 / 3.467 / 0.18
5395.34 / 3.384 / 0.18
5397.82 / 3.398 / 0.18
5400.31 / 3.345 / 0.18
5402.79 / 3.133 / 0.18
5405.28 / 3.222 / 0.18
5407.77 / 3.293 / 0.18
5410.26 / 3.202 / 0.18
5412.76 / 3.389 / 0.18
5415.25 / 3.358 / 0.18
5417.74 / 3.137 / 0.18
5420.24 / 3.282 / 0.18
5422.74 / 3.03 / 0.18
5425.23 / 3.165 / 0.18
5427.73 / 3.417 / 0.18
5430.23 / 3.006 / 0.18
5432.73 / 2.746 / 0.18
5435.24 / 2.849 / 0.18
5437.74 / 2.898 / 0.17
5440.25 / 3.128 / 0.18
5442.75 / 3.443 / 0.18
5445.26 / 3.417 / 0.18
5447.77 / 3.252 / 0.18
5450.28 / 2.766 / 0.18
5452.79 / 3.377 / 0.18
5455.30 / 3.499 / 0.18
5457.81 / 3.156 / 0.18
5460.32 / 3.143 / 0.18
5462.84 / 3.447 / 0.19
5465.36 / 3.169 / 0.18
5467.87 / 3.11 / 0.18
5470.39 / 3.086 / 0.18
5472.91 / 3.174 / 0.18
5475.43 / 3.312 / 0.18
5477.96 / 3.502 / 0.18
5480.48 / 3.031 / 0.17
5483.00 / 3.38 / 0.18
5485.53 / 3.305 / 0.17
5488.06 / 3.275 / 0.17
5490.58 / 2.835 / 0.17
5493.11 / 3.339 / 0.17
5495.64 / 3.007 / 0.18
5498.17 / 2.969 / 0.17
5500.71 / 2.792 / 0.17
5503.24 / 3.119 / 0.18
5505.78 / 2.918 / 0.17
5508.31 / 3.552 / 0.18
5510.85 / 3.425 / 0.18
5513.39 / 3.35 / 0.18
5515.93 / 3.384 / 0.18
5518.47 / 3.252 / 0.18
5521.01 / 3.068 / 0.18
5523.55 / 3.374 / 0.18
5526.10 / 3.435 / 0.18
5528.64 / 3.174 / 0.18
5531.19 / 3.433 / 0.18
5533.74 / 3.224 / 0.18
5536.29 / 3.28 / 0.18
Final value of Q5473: -0.03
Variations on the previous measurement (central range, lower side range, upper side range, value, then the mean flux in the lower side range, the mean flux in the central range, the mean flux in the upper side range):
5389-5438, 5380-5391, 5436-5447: 0.03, 3.39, 3.21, 3.21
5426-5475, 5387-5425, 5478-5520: 0.03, 3.3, 3.16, 3.19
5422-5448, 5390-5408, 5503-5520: 0.06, 3.32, 3.12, 3.29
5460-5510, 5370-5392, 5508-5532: 0.06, 3.37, 3.18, 3.33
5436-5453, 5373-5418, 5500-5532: 0.05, 3.33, 3.16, 3.26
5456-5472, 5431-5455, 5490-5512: -0.03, 3.11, 3.2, 3.11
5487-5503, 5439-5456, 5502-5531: 0.08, 3.26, 3.04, 3.28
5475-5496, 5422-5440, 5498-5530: -0.02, 3.02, 3.23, 3.23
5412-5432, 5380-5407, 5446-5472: 0.03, 3.35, 3.21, 3.2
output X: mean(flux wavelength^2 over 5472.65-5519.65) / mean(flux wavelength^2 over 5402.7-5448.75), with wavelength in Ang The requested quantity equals 1.0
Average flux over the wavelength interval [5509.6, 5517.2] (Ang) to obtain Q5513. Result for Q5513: 3.39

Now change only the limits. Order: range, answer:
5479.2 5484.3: 3.21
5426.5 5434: 3.05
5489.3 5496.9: 3.06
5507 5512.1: 3.49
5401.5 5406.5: 3.18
